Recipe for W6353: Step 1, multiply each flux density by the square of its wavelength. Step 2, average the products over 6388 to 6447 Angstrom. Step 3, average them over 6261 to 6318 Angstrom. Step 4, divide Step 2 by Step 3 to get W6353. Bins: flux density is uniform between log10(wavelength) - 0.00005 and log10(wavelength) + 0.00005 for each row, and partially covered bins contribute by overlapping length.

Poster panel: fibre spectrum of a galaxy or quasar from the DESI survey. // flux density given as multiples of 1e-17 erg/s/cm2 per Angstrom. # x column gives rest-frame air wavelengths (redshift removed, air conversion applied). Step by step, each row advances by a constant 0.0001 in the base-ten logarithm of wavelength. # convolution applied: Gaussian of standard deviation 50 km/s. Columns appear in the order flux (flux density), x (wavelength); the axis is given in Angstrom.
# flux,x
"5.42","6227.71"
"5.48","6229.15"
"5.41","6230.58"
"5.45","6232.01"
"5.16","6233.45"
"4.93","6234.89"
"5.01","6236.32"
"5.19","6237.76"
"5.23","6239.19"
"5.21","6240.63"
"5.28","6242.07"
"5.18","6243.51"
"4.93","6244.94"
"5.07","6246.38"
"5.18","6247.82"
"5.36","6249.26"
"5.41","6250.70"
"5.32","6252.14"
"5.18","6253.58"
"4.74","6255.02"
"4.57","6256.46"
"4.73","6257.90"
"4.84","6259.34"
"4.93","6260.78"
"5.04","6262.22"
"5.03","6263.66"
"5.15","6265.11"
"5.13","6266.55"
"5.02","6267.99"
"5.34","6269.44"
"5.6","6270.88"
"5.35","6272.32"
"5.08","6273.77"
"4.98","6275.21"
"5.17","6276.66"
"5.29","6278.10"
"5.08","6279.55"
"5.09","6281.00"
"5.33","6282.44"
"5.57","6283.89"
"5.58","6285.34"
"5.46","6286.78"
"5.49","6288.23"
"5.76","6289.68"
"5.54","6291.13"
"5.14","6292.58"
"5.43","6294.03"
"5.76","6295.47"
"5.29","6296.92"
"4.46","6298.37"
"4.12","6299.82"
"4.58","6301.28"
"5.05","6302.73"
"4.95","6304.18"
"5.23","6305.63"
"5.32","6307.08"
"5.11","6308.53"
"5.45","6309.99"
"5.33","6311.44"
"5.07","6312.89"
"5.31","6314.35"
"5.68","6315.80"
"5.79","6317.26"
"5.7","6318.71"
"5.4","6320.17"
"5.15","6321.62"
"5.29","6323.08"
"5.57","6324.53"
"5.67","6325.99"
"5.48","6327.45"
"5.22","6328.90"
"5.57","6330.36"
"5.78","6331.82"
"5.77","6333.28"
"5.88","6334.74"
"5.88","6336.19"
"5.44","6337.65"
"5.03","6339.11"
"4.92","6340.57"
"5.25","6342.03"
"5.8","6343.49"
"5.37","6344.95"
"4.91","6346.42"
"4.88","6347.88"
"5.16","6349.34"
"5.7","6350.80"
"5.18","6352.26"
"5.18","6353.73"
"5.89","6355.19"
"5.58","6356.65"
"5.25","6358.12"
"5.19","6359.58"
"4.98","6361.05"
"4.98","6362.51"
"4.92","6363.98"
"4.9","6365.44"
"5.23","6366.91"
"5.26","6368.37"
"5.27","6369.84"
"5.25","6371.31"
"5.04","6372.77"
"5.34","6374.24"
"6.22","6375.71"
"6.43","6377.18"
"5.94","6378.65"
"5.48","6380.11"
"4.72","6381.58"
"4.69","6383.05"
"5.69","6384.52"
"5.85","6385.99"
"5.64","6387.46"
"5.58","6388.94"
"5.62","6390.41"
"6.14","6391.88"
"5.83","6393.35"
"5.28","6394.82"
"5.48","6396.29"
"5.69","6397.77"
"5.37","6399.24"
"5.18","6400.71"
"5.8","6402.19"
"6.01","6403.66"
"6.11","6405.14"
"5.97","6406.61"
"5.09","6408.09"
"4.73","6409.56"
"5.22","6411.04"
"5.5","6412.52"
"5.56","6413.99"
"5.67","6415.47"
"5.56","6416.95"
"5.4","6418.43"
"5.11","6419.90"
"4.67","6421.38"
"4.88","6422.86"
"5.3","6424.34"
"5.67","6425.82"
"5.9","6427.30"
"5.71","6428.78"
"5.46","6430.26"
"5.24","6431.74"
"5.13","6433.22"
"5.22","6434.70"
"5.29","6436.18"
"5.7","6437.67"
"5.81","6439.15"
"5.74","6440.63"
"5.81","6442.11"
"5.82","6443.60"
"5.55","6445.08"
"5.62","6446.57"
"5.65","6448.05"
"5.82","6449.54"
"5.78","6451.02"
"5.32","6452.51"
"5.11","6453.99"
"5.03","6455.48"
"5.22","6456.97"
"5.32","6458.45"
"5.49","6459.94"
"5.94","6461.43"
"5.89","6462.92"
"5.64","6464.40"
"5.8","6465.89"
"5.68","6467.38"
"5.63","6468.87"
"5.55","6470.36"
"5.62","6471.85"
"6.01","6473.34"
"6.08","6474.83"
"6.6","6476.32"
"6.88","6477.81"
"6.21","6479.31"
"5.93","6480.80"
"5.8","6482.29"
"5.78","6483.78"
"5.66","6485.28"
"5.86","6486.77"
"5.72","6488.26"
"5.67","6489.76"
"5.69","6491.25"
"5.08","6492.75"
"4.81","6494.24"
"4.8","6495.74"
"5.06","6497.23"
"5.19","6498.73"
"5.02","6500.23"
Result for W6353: 1.10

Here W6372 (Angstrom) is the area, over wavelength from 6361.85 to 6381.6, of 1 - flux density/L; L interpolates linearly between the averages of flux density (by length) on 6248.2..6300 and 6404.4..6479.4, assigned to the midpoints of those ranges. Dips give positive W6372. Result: 0.1 Angstrom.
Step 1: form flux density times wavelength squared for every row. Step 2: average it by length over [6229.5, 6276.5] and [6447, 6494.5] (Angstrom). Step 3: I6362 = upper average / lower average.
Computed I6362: 1.19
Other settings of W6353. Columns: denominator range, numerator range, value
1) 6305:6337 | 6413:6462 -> 1.03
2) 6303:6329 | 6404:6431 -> 1.04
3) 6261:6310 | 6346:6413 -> 1.07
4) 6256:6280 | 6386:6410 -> 1.15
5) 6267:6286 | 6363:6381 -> 1.06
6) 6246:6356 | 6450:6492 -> 1.15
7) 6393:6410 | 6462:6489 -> 1.09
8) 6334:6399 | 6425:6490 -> 1.08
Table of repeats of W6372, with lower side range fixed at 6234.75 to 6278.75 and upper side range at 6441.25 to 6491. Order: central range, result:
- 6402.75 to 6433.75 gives 0.94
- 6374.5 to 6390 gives -0.35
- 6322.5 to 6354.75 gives -0.31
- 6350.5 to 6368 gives 0.59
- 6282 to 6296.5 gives -0.81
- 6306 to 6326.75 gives -0.47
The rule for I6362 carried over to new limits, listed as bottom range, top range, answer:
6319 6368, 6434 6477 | 1.09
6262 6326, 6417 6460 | 1.08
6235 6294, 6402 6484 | 1.14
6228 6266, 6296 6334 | 1.06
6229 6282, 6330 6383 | 1.08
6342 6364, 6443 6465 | 1.09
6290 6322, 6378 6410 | 1.09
